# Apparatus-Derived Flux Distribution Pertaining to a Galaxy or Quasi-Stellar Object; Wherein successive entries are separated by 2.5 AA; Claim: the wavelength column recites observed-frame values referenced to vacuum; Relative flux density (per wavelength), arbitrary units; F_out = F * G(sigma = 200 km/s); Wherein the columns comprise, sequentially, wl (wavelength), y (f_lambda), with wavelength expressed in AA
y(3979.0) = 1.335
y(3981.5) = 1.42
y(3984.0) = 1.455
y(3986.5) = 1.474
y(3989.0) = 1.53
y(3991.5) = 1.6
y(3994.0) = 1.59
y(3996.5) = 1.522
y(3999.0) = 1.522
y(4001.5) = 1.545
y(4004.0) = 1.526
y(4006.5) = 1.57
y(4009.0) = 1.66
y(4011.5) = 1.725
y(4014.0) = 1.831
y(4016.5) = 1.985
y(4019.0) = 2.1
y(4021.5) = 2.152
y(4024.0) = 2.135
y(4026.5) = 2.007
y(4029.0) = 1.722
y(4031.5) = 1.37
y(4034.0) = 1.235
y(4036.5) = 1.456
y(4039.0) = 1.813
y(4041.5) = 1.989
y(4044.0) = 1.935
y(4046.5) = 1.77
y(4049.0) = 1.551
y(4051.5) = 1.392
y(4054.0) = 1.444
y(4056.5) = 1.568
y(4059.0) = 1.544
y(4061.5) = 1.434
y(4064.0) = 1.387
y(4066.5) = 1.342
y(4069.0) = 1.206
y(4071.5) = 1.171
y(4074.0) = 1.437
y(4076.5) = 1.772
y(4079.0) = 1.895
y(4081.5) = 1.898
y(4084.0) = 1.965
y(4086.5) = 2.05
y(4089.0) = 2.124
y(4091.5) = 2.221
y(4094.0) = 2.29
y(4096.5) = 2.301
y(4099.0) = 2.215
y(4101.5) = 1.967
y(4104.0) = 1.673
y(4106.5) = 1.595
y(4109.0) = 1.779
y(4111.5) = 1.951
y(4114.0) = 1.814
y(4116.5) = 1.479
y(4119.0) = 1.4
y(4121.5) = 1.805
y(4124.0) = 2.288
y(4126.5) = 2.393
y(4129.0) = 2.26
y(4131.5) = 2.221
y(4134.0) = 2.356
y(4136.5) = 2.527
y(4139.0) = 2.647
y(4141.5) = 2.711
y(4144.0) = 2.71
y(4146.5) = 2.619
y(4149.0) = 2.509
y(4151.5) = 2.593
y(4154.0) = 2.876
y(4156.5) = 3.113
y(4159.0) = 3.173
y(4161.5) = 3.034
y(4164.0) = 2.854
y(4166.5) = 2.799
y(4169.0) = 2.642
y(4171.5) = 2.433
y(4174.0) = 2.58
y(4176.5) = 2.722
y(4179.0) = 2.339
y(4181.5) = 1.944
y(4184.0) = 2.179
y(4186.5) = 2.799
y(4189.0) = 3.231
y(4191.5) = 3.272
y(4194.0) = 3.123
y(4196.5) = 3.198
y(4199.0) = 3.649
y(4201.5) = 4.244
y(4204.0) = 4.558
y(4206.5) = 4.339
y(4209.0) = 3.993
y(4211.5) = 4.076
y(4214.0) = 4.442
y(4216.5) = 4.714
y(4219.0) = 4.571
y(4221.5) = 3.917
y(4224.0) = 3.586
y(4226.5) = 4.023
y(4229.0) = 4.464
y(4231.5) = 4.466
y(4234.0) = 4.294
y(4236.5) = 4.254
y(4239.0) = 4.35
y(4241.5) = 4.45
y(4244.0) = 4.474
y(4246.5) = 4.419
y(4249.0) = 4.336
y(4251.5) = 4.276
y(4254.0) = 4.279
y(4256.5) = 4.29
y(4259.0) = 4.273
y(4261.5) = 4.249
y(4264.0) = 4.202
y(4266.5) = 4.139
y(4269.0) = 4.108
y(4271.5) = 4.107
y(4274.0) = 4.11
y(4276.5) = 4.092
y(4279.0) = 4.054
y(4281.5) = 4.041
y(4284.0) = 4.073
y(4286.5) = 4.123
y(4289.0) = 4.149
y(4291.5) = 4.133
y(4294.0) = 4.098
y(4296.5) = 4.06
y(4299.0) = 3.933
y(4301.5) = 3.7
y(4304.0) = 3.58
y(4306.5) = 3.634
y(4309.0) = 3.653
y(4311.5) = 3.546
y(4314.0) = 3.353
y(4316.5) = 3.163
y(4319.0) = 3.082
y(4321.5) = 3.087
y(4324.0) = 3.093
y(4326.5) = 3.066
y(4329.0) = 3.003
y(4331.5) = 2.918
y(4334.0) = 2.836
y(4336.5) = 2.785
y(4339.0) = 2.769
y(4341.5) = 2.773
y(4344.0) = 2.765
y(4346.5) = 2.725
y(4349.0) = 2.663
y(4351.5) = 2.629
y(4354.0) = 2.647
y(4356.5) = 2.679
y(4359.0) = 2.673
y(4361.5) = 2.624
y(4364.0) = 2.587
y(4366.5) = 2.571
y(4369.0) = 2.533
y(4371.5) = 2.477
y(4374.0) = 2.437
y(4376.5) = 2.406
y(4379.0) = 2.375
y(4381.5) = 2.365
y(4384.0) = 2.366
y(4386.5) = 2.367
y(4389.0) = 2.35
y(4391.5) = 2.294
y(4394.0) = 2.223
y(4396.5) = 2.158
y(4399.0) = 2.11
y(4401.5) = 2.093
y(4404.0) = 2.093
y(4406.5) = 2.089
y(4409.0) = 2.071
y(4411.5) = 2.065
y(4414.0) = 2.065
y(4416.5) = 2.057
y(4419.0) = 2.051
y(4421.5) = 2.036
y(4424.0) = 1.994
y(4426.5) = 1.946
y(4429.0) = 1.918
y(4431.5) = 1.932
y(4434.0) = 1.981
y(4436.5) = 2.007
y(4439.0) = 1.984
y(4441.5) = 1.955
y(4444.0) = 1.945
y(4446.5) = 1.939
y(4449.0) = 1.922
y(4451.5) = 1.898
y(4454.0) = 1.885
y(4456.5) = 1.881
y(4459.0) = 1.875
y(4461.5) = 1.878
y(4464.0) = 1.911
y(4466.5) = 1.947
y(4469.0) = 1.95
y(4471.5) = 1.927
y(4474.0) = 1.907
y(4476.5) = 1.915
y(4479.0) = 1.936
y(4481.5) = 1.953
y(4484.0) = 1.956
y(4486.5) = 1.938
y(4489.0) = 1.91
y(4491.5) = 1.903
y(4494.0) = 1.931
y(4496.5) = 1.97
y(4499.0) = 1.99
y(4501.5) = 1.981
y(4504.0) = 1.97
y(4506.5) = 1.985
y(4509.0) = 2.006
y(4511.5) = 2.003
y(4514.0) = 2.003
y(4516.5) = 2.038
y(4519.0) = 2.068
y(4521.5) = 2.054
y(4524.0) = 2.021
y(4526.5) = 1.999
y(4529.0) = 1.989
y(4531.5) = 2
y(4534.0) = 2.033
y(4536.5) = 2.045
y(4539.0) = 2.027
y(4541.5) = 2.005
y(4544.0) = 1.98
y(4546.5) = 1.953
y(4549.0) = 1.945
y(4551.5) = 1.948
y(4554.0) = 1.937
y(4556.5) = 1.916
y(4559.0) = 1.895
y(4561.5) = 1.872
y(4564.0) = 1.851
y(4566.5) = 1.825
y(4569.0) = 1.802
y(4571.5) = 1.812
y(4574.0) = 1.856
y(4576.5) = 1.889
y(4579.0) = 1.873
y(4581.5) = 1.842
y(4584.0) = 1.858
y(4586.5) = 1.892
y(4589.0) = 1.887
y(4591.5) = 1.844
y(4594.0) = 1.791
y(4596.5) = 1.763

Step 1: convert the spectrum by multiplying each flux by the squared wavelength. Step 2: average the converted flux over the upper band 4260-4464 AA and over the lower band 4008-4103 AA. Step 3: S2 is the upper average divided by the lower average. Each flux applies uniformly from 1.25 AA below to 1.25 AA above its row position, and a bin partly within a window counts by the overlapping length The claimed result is 1.81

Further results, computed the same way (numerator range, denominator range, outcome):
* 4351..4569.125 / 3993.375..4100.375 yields 1.45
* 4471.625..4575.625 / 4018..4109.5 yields 1.38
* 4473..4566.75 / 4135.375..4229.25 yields 0.71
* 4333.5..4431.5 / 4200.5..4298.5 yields 0.60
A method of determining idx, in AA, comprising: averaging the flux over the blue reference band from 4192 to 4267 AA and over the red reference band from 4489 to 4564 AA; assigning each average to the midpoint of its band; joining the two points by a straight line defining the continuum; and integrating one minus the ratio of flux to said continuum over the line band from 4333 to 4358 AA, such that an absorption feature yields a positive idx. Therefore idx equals 4.5 AA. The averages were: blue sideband 4.18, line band 2.73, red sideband 1.98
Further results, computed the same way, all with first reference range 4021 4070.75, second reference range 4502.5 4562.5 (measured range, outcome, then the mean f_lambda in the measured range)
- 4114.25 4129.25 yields -2.1 AA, 1.91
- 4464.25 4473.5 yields 0.0 AA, 1.94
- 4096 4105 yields -2.0 AA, 2.03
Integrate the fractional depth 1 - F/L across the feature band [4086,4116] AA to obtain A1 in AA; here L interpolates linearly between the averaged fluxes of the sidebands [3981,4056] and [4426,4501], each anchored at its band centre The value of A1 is -4.66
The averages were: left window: 1.67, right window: 1.93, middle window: 1.98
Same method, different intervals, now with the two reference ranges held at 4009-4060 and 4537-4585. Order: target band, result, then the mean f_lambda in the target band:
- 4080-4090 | -1.44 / 2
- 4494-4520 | -1.55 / 2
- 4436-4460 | -0.79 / 1.93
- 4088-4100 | -3.27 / 2.23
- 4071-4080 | 0.80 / 1.59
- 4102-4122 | 0.76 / 1.69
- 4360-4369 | -3.66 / 2.59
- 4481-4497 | -0.48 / 1.94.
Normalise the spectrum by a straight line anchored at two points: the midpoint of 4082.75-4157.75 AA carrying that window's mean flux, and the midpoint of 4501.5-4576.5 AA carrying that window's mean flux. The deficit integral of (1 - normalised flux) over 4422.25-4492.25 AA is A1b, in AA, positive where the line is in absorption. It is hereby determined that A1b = 2.7 AA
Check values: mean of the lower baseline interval 2.22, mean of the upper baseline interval 1.96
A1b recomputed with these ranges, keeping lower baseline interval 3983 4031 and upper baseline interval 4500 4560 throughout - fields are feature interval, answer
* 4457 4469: 0.3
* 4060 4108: -0.8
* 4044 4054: 0.8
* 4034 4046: 0.0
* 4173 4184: -3.4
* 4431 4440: -0.2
